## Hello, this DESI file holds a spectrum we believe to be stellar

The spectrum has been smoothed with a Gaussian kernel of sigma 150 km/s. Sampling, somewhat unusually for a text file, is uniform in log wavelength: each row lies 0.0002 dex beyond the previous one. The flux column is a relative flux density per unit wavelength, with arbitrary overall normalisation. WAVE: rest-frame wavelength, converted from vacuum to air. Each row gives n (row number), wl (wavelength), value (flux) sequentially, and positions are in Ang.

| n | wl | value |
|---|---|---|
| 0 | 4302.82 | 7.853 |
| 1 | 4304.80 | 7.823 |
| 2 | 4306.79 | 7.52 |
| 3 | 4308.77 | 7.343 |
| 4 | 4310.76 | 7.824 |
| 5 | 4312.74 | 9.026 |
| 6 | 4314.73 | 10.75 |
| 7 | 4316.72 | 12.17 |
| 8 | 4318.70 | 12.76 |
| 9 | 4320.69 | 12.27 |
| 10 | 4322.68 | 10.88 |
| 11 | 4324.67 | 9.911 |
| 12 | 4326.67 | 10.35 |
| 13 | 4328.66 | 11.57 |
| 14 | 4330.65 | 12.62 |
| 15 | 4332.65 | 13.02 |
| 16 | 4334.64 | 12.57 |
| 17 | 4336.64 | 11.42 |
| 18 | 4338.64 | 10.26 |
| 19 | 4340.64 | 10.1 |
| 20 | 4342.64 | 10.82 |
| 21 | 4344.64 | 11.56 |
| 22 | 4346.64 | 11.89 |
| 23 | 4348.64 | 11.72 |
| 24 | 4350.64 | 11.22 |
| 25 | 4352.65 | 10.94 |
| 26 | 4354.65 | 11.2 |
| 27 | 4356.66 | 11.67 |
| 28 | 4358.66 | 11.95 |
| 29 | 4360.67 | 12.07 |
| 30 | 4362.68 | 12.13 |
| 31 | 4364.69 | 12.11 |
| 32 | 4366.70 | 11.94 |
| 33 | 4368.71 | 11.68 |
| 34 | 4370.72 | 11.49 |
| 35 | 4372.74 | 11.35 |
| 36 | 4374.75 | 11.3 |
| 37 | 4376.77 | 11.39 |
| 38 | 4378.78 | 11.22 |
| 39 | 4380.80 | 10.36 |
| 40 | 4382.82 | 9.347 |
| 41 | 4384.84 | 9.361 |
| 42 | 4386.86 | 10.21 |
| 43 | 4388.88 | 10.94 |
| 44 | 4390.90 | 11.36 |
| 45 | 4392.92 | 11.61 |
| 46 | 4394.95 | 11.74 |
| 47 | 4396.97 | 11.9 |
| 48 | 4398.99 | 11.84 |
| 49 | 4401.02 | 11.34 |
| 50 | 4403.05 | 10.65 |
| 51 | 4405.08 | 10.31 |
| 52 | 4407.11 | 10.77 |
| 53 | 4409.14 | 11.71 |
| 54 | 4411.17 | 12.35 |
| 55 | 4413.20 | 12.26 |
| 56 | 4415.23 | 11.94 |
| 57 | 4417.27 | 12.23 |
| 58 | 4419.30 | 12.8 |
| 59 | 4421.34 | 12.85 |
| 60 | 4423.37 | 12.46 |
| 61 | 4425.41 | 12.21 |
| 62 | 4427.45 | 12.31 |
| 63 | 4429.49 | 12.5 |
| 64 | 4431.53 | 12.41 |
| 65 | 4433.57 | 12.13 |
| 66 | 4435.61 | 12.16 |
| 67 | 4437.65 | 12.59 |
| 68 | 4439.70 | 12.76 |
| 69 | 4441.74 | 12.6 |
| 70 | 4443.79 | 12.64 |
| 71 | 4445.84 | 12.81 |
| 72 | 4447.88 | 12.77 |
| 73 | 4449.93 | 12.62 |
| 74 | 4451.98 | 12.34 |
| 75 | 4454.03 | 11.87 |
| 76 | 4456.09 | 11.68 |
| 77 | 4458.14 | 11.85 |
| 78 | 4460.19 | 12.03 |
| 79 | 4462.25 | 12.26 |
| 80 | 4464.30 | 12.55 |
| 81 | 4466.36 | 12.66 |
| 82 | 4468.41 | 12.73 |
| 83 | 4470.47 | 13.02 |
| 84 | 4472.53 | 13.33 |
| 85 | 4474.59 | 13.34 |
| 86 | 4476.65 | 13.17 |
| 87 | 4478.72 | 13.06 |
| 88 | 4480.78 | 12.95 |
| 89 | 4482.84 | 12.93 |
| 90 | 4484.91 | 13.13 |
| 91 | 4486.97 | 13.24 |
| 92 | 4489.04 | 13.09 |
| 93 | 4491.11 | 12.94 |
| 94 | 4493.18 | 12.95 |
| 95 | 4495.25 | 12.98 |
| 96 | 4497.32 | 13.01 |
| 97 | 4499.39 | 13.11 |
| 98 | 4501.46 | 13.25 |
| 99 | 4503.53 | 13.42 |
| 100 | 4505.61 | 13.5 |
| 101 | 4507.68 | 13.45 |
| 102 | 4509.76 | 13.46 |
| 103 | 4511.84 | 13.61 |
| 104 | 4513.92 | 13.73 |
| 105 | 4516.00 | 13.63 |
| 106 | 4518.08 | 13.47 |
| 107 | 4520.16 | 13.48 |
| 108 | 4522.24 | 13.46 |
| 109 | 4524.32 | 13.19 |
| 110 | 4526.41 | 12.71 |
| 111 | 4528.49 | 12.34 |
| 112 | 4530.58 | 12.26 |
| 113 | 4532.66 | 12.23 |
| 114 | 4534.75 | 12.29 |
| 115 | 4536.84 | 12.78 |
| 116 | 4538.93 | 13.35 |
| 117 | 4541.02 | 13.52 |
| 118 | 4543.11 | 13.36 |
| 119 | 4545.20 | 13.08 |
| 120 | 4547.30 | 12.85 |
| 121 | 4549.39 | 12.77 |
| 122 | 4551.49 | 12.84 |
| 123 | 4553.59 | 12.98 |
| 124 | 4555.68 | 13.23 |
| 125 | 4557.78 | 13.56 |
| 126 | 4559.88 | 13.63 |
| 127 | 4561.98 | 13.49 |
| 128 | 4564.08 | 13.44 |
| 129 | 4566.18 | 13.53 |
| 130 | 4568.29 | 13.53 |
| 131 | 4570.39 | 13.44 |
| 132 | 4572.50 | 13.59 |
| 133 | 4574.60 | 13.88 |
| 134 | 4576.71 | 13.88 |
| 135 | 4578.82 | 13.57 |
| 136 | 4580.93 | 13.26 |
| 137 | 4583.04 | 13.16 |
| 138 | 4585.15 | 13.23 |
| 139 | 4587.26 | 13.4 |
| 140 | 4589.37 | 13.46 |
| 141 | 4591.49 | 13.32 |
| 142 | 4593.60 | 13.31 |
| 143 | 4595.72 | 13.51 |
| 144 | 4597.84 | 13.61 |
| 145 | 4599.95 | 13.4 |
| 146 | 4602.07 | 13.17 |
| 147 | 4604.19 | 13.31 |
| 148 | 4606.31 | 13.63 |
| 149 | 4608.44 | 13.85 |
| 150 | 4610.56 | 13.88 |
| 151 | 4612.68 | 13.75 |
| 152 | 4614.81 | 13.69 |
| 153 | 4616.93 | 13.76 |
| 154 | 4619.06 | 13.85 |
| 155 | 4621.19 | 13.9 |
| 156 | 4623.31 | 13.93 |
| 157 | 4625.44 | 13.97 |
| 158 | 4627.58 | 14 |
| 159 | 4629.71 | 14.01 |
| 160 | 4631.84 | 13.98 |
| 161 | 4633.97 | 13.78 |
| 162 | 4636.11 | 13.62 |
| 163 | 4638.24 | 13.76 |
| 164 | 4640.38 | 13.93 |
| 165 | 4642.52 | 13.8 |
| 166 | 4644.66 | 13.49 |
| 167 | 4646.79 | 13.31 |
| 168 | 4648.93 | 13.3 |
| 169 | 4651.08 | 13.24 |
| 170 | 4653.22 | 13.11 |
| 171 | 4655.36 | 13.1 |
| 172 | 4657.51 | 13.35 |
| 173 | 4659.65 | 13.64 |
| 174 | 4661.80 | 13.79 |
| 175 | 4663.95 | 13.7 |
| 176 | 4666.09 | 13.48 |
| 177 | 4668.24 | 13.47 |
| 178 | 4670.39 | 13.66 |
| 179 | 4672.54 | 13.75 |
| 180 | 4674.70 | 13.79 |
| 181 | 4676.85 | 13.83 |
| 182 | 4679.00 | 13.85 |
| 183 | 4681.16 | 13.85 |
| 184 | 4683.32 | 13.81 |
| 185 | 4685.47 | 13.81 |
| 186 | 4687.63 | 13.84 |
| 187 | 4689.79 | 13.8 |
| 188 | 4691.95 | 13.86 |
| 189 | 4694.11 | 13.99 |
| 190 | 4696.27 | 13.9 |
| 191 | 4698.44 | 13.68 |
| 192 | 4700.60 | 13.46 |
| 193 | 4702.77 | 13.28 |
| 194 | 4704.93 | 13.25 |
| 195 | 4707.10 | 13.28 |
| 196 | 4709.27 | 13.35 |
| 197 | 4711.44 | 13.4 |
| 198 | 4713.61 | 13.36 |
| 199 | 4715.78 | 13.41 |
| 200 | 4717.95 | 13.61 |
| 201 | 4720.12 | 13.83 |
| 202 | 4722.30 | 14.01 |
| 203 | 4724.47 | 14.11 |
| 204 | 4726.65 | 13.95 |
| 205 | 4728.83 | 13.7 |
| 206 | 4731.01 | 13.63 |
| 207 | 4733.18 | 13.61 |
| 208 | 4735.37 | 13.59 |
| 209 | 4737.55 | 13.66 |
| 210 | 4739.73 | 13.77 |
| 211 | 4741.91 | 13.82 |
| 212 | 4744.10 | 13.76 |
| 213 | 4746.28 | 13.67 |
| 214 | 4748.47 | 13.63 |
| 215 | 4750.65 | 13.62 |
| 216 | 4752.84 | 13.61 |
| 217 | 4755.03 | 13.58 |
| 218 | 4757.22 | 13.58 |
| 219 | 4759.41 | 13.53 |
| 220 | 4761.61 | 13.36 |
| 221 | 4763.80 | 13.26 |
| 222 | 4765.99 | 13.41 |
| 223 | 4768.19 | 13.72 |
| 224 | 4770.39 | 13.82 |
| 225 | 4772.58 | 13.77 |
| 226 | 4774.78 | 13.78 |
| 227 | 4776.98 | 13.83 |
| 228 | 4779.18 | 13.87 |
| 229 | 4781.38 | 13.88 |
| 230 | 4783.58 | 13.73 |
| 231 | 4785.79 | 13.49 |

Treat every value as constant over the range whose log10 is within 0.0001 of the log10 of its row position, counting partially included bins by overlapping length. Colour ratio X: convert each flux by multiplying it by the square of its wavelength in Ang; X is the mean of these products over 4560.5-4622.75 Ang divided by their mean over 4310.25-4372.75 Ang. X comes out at 1.33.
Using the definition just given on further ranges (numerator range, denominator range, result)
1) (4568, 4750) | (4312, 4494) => 1.28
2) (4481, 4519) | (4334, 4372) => 1.23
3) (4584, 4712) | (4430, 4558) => 1.13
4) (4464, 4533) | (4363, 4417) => 1.22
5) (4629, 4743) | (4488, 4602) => 1.09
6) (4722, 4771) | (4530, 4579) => 1.12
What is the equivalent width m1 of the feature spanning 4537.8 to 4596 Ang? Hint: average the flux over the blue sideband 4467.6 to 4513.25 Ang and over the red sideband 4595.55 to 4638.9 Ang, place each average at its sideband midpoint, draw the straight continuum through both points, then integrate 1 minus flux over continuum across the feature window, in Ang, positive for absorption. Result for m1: 0.7 Ang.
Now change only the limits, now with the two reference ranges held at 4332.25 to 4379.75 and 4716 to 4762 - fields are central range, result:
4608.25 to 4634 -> -1.7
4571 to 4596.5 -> -1.3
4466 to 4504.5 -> -2.6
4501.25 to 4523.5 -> -2.0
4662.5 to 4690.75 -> -0.8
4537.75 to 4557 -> -0.8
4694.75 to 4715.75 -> 0.1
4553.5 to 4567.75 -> -0.9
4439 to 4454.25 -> -0.7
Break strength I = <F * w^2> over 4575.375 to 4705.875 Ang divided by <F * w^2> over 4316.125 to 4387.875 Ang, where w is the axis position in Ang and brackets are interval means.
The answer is 1.37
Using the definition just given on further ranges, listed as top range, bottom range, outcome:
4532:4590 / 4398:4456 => 1.16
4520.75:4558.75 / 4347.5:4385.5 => 1.24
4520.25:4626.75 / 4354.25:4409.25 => 1.29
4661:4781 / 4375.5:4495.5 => 1.28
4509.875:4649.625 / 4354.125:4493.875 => 1.19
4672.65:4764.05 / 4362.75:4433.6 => 1.36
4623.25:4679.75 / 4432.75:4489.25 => 1.17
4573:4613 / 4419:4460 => 1.17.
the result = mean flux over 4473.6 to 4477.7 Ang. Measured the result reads 13.2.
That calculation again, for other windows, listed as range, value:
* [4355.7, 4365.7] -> 12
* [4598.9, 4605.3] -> 13.3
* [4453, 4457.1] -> 11.8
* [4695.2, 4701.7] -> 13.7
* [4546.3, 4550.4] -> 12.8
